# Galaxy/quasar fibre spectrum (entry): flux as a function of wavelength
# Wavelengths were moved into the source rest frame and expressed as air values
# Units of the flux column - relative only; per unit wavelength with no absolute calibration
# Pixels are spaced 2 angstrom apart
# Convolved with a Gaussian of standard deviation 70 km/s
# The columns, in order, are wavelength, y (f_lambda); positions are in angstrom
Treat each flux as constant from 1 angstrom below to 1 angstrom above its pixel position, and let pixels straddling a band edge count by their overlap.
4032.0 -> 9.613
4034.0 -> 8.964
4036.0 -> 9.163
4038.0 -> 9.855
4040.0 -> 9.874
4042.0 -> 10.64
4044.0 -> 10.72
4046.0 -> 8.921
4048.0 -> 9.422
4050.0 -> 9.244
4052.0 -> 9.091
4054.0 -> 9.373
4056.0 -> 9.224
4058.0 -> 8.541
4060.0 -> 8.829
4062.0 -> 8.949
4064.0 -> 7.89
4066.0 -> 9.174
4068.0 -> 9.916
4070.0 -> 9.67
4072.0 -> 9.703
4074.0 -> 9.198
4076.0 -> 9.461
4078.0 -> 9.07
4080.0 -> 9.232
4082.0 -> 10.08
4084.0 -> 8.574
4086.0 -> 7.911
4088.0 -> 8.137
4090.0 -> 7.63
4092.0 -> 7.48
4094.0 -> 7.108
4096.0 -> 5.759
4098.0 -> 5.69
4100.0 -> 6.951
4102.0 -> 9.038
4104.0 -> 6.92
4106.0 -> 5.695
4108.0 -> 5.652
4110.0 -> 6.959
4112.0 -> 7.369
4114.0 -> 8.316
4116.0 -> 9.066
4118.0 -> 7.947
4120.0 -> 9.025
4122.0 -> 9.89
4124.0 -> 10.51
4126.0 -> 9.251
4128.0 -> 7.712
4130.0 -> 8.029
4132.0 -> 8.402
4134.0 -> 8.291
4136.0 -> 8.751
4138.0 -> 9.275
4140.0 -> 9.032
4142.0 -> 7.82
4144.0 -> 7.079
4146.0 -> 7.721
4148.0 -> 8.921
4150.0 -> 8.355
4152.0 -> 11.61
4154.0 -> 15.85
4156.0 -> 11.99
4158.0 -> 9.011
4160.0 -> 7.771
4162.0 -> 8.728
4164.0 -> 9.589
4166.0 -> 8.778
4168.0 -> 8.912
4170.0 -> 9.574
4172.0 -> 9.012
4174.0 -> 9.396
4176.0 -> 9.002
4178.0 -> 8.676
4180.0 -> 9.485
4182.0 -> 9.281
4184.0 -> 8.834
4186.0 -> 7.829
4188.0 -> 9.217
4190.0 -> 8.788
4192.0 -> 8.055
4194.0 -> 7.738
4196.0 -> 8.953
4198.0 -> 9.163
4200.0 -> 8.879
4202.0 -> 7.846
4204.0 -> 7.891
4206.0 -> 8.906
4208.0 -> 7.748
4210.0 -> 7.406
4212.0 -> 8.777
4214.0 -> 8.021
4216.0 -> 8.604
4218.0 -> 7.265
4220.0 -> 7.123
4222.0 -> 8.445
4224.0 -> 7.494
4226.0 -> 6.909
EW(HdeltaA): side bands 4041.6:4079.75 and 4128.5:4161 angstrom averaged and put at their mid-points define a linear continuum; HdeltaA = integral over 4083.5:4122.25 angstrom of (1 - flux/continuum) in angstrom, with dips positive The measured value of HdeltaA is 7.37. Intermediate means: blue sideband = 9.3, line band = 7.5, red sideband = 9.22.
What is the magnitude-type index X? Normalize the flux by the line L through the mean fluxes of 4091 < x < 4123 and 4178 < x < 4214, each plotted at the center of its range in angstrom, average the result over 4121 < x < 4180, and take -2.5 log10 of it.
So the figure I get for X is -0.159 mag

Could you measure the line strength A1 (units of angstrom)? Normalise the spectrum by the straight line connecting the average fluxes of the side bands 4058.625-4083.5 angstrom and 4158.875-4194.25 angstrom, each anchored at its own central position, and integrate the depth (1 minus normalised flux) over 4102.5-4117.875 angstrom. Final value 3.1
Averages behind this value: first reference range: 9.24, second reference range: 8.84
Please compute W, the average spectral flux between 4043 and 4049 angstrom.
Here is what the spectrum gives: 9.69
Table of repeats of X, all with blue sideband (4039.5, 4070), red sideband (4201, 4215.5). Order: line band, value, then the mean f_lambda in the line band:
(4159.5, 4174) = -0.069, 8.98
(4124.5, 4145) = 0.035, 8.42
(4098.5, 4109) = 0.297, 6.8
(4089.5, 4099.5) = 0.322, 6.7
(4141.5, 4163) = -0.123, 9.57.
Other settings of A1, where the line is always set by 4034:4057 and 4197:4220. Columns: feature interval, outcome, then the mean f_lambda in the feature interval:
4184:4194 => -0.1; 8.43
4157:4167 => -0.2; 8.78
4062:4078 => 0.2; 9.25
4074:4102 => 3.6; 8.01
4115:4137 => 0.2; 8.81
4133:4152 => 0.5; 8.53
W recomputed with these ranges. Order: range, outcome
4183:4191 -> 8.67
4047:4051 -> 9.33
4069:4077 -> 9.51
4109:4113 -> 7.16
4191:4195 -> 7.9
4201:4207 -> 8.21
